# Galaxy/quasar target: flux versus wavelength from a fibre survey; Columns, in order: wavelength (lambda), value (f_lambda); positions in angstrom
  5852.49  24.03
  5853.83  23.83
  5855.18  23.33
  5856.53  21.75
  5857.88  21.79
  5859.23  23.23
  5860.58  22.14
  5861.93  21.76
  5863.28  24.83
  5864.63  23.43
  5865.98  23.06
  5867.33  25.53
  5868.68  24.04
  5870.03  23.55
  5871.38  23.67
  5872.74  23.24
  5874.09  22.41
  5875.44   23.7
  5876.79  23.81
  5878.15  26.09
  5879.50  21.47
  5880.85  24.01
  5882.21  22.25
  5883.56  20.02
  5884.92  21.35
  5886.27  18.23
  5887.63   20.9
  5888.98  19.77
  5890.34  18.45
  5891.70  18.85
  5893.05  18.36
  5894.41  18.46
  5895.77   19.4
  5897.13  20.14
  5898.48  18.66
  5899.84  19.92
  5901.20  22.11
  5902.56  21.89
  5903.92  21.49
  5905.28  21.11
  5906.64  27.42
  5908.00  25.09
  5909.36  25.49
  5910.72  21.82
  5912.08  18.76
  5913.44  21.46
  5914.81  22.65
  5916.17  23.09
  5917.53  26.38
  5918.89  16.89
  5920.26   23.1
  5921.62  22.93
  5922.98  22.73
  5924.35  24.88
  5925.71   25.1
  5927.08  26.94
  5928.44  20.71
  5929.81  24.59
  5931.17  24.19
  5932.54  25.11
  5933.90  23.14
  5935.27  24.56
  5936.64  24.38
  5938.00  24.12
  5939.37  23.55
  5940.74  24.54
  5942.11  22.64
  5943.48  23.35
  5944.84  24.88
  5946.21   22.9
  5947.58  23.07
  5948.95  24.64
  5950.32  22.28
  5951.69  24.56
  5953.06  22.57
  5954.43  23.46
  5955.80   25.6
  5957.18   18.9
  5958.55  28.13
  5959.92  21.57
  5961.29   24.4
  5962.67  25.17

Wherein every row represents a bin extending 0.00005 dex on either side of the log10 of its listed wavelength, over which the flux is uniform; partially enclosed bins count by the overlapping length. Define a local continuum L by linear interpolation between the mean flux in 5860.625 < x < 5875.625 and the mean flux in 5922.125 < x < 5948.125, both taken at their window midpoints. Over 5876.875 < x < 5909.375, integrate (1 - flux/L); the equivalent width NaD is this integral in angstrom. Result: 3.3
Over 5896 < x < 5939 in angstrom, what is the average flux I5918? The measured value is 22.9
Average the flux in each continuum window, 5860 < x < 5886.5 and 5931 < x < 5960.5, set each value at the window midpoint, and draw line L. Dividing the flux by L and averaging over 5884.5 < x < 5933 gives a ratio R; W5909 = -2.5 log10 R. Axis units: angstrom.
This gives 0.071 mag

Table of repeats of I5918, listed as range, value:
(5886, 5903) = 19.6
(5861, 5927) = 22.2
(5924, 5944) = 24.1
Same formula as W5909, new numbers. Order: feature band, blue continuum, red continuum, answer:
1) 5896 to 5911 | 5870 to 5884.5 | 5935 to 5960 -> 0.05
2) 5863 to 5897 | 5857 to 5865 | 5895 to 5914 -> 0.02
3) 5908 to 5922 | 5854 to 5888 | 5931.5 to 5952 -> 0.05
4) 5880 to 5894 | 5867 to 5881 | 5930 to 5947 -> 0.18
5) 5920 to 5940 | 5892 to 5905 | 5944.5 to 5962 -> -0.09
